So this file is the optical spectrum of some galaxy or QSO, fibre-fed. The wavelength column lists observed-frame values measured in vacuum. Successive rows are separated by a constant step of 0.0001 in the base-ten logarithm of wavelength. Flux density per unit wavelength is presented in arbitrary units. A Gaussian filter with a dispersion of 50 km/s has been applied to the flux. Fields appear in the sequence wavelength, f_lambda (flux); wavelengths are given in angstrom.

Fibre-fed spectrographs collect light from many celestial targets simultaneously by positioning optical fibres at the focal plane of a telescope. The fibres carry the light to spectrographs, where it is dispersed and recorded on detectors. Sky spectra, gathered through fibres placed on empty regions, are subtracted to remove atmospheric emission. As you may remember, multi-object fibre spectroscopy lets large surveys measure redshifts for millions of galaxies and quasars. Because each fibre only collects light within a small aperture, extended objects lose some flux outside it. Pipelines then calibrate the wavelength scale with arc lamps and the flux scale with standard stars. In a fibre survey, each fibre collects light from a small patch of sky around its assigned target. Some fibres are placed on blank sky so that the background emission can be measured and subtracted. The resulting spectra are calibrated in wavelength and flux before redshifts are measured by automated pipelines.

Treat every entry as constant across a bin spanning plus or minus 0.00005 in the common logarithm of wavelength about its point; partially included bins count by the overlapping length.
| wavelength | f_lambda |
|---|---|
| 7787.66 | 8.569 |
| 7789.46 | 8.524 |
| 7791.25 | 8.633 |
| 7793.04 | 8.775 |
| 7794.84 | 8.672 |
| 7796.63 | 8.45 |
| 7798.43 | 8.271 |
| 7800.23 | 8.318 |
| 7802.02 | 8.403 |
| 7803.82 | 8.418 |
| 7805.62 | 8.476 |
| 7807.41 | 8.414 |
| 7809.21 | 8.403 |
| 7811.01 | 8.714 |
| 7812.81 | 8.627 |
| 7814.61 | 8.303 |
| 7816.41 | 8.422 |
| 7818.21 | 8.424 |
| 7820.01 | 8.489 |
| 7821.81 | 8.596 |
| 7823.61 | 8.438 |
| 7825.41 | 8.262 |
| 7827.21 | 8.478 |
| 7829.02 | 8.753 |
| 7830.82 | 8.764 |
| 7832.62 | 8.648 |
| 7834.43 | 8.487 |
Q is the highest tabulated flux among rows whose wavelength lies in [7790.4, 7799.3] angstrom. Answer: 8.775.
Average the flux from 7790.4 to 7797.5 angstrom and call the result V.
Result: 8.64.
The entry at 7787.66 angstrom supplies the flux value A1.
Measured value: 8.569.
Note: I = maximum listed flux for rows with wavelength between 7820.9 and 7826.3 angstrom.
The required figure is 8.596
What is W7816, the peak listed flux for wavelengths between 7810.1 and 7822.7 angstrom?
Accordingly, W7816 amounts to 8.714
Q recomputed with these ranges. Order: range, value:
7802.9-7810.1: 8.476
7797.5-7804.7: 8.418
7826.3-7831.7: 8.764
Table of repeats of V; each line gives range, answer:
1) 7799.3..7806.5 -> 8.4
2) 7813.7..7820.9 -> 8.41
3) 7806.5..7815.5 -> 8.49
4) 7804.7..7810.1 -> 8.43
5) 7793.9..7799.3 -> 8.46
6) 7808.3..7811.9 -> 8.55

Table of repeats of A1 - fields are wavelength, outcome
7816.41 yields 8.422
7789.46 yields 8.524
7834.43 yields 8.487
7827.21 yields 8.478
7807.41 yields 8.414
